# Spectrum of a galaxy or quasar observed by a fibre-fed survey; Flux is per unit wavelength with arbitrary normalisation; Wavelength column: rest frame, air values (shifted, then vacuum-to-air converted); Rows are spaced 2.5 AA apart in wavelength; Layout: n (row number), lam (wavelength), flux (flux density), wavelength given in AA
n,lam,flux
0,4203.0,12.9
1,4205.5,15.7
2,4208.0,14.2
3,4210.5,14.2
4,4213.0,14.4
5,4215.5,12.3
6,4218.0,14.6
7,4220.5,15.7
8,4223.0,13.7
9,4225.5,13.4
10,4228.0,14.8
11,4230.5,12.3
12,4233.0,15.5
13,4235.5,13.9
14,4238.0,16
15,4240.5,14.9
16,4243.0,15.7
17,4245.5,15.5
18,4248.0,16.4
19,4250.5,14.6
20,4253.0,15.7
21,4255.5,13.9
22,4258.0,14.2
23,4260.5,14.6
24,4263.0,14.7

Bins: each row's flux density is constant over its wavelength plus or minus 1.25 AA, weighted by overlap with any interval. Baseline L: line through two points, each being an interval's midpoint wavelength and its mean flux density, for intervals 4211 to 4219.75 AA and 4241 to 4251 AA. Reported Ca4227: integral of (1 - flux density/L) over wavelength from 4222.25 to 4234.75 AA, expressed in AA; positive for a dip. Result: 0.6 AA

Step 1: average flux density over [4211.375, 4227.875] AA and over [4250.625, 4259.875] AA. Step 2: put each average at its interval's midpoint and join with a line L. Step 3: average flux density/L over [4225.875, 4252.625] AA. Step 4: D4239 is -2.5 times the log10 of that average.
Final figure -0.04 mag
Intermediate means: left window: 14.1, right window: 14.6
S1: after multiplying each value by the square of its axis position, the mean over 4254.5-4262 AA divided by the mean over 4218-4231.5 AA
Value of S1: 1.0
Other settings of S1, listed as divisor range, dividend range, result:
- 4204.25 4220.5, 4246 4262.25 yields 1.06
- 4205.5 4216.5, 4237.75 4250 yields 1.13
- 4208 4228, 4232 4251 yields 1.10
